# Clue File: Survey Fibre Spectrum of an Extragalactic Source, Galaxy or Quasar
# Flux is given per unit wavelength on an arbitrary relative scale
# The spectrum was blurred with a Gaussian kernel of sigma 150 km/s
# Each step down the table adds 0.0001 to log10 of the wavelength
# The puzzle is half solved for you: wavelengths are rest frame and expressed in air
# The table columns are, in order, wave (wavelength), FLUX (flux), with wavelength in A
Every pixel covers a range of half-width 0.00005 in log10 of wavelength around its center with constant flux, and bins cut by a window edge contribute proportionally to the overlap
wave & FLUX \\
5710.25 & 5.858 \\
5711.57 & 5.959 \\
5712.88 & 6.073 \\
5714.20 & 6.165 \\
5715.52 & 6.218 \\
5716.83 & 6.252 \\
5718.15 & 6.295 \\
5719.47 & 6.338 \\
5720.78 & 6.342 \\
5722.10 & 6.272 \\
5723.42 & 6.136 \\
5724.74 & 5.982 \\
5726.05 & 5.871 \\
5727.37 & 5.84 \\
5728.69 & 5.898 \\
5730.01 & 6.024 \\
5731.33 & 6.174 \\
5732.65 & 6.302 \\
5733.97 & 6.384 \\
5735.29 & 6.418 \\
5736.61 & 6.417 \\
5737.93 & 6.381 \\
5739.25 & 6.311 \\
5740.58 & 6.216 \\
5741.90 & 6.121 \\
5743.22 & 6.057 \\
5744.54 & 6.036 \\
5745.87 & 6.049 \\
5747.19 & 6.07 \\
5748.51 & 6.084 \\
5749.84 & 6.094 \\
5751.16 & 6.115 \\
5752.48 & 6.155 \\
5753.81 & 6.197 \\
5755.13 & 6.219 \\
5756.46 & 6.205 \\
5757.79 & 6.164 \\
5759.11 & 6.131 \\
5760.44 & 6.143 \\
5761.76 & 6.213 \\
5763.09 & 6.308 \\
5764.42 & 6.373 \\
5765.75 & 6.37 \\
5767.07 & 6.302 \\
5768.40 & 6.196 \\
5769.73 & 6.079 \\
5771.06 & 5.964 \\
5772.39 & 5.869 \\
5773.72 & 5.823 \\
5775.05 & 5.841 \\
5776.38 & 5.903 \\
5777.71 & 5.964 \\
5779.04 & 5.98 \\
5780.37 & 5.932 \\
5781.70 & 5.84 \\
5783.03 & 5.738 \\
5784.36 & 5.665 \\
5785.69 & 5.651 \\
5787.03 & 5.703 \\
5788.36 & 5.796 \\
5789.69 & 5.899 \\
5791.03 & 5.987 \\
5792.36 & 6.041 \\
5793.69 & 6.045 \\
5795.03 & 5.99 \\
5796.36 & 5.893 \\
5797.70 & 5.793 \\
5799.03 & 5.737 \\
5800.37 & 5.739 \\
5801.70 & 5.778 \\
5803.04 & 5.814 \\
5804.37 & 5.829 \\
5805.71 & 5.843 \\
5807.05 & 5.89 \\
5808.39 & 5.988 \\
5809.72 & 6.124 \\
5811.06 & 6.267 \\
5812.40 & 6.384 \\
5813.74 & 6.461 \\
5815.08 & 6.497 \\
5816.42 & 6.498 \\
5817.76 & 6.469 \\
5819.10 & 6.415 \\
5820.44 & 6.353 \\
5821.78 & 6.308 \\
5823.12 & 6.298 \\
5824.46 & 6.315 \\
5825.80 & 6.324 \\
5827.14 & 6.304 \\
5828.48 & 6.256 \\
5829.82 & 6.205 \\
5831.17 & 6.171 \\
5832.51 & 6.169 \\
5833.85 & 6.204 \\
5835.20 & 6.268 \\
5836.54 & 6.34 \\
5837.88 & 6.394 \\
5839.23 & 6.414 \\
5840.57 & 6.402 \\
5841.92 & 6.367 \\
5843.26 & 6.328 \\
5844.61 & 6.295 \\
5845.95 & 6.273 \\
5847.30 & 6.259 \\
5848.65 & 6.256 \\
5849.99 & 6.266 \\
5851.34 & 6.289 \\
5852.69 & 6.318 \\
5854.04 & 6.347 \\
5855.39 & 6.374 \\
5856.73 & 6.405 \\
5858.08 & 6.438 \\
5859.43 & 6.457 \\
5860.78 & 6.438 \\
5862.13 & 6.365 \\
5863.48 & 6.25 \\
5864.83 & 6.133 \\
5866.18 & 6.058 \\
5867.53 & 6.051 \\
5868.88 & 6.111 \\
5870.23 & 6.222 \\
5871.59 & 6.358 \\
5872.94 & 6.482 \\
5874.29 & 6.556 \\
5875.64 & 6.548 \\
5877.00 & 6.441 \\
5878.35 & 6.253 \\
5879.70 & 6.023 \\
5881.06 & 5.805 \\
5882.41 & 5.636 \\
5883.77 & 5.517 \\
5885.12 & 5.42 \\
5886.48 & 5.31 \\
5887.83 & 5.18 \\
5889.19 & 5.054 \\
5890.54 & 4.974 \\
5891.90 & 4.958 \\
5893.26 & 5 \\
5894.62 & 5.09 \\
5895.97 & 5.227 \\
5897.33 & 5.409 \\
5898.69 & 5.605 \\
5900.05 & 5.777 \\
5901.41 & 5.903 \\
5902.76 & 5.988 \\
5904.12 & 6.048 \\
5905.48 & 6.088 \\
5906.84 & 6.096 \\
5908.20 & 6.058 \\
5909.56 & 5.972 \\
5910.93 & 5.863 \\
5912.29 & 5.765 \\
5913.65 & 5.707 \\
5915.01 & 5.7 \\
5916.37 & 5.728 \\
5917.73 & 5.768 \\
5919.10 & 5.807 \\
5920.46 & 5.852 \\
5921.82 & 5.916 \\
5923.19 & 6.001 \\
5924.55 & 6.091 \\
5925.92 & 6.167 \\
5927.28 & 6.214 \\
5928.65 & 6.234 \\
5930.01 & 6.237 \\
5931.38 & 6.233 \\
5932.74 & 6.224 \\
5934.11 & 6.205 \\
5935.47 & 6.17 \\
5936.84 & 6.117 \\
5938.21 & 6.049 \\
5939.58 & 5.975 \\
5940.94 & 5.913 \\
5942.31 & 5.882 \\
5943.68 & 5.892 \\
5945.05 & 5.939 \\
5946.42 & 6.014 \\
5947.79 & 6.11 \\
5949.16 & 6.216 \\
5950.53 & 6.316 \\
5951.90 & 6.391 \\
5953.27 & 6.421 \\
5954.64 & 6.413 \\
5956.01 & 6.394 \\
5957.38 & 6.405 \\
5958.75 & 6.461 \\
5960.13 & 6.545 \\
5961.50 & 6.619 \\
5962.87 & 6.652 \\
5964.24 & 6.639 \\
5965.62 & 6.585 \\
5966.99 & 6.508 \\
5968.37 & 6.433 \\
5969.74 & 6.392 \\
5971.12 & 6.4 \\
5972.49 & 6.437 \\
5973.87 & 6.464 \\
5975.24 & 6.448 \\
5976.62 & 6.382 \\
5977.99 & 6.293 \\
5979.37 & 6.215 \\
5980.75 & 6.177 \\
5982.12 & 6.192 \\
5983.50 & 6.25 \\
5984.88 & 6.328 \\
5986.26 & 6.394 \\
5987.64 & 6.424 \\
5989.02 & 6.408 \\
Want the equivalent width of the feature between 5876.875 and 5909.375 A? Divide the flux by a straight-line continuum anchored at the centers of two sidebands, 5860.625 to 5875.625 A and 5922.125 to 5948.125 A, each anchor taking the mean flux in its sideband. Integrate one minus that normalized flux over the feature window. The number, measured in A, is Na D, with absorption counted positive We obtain 3.1 A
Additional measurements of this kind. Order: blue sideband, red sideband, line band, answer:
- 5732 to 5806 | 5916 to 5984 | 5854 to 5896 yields 1.54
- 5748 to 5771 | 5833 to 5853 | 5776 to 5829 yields 1.77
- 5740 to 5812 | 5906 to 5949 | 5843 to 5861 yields -1.00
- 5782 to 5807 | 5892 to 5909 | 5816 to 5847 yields -2.92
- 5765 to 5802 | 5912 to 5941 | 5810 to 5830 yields -1.41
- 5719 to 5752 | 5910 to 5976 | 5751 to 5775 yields 0.05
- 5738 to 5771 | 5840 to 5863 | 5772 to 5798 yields 1.50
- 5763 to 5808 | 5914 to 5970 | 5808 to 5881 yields -3.46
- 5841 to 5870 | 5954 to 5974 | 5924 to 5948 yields 1.29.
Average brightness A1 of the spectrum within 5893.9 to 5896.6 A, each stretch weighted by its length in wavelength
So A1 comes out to 5.16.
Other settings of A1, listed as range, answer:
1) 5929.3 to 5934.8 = 6.24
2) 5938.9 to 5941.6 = 5.96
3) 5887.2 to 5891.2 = 5.07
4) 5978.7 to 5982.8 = 6.2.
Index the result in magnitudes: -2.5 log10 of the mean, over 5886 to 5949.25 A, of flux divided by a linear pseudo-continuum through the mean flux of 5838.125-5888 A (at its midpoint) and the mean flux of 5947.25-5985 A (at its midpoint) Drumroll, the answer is 0.09 mag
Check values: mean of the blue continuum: 6.19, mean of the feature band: 5.82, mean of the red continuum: 6.4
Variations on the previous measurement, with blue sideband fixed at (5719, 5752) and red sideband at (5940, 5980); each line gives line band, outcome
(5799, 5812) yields 0.05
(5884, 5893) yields 0.21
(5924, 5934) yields 0.02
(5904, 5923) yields 0.07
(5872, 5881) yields -0.01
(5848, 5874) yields -0.01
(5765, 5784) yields 0.04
